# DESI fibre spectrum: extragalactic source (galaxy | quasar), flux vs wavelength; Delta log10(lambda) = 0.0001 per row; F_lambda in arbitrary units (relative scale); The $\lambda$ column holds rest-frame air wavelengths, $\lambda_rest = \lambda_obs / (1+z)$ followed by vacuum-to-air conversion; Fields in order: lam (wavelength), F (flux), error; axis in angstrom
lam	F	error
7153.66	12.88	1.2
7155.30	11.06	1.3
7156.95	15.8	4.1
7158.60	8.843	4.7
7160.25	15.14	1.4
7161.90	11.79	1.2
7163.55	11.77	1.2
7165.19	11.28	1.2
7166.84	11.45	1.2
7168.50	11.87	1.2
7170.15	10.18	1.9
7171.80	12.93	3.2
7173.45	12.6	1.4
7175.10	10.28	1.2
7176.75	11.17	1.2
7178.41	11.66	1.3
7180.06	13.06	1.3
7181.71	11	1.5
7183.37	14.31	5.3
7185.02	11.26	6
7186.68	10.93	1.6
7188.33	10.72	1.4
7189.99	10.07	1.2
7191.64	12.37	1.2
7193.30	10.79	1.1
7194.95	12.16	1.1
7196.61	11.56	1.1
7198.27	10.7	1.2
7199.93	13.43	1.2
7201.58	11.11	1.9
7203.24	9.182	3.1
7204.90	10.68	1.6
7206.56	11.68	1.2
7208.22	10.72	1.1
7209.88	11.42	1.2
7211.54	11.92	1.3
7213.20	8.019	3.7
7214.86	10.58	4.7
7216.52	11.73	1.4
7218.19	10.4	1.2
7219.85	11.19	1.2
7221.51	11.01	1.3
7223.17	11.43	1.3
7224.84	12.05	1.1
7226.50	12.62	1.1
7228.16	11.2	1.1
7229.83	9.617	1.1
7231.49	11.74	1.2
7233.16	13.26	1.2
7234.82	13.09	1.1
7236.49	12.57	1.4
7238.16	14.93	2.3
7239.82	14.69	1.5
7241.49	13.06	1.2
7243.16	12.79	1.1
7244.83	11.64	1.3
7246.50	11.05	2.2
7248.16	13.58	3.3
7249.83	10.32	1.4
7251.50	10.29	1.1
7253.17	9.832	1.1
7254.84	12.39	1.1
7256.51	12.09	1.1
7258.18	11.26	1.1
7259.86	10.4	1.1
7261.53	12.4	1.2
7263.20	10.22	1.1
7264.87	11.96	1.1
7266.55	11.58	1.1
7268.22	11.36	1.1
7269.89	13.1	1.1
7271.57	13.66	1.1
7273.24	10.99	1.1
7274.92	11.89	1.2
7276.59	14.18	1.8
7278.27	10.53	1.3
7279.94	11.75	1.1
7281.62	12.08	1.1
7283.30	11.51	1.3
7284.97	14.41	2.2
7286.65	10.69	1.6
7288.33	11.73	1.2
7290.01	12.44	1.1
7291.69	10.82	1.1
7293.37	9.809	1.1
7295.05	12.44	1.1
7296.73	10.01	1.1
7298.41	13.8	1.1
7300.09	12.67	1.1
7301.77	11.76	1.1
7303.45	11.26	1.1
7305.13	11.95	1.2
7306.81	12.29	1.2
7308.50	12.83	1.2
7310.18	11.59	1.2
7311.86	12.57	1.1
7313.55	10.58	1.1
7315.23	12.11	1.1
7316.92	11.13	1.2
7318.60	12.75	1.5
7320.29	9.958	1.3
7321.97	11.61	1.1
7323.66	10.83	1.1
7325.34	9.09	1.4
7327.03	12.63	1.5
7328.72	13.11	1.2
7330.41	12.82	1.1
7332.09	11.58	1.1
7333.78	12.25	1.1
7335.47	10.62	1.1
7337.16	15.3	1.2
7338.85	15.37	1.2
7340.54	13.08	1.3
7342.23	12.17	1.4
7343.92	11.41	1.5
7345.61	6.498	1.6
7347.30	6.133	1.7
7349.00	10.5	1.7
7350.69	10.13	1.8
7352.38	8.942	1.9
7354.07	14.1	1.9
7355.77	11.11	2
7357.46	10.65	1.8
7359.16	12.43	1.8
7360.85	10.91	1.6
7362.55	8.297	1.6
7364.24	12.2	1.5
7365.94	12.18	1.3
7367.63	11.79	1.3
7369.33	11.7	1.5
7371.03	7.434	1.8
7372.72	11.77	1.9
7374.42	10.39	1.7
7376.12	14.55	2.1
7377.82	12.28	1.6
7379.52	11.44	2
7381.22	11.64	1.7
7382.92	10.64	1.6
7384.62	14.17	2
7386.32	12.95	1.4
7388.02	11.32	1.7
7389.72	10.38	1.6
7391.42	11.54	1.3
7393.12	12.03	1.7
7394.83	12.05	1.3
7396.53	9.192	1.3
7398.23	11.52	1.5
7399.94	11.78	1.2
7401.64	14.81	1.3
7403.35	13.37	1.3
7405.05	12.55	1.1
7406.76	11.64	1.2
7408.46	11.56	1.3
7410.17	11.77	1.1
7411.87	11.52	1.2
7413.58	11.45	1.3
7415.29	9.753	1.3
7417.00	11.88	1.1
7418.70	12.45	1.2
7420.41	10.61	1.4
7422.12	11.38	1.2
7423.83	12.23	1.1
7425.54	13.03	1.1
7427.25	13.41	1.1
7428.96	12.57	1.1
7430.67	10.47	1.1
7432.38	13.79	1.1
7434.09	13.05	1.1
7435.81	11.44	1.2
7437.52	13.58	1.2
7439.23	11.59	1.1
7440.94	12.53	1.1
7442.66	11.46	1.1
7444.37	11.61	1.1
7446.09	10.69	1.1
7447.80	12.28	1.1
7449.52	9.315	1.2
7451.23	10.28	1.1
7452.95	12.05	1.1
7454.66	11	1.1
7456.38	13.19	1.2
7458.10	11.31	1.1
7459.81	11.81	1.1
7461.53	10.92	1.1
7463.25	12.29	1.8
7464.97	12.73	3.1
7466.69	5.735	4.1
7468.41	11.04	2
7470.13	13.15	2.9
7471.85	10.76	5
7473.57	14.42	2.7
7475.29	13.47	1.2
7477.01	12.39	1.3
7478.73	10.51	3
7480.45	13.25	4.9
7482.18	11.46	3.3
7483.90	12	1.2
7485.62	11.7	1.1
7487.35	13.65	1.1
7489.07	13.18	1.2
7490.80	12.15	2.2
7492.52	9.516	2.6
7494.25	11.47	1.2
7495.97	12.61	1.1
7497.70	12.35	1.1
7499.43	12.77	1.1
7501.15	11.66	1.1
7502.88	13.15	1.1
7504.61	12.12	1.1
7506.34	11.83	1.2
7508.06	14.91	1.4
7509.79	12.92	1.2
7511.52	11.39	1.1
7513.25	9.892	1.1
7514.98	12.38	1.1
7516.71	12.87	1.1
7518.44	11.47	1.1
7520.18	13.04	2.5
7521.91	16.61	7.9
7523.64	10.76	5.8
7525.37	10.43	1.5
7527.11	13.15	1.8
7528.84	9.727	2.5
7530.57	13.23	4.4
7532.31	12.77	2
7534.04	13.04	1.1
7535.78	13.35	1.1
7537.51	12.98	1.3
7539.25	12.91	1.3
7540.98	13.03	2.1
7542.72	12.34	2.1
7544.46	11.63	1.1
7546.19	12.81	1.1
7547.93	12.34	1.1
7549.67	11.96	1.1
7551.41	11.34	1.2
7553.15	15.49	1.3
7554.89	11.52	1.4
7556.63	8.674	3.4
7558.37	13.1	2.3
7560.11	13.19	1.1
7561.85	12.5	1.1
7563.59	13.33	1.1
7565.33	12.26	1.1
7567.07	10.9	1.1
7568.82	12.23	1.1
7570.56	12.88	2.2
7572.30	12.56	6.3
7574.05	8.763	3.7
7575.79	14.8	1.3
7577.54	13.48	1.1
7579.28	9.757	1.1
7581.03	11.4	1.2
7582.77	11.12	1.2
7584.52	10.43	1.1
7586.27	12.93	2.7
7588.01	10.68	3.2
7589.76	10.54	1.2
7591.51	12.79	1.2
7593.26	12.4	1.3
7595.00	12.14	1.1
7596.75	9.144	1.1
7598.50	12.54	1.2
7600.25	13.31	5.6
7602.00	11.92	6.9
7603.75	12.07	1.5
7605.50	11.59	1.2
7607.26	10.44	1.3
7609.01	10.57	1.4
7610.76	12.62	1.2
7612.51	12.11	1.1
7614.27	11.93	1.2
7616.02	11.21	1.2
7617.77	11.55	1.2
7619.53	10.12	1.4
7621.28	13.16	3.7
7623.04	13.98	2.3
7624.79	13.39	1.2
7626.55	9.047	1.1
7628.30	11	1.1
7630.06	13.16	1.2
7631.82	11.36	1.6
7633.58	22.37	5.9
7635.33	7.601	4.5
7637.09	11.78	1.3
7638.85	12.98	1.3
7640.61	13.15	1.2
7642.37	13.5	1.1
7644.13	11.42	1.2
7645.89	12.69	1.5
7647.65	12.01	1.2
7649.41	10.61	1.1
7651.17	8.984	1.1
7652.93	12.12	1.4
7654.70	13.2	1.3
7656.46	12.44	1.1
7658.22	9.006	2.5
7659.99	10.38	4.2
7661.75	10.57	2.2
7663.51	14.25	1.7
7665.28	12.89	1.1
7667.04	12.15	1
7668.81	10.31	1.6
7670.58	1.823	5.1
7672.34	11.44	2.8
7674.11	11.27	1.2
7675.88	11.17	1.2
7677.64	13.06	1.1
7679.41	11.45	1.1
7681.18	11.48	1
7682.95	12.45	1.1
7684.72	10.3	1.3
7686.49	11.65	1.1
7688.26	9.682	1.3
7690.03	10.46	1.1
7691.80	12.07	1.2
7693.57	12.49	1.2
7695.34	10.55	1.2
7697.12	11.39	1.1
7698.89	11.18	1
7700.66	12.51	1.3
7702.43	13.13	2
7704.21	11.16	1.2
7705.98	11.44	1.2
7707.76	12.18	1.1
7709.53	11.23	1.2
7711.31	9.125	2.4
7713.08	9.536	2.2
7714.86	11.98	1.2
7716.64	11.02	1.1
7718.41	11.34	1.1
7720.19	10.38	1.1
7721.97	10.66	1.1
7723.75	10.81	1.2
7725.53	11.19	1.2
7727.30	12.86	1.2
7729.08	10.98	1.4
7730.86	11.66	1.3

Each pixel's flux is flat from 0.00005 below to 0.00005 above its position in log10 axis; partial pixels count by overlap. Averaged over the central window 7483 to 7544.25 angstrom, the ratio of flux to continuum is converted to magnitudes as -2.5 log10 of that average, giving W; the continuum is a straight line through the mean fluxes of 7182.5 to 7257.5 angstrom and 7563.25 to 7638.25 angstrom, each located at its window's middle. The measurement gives -0.05 mag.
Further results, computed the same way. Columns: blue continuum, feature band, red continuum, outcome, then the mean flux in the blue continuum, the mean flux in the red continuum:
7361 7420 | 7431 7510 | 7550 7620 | -0.02 mag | 11.6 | 11.8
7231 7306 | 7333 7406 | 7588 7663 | 0.04 mag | 12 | 11.9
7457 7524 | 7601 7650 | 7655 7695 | -0.07 mag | 12.1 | 11.1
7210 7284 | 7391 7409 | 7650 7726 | -0.04 mag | 11.8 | 11.1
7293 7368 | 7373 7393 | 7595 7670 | -0.03 mag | 11.5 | 11.9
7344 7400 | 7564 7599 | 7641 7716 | -0.05 mag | 11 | 11.3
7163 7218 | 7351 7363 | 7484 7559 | 0.08 mag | 11.3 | 12.3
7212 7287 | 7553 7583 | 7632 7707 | -0.04 mag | 11.8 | 11.6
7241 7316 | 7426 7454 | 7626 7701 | -0.02 mag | 11.8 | 11.5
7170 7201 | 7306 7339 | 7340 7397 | -0.07 mag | 11.7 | 11.1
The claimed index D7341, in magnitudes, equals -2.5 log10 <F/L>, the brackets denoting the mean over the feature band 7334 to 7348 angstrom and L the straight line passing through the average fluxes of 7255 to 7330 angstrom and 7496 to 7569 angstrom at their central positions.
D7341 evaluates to 0.04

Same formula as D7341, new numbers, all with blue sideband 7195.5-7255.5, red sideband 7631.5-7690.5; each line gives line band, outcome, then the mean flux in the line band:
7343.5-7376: 0.10 mag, 10.5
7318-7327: 0.06 mag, 11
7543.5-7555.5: -0.08 mag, 12.5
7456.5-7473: 0.03 mag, 11.2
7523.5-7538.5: -0.06 mag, 12.2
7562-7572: -0.07 mag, 12.4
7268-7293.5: -0.04 mag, 12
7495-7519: -0.07 mag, 12.3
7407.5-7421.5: 0.02 mag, 11.4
